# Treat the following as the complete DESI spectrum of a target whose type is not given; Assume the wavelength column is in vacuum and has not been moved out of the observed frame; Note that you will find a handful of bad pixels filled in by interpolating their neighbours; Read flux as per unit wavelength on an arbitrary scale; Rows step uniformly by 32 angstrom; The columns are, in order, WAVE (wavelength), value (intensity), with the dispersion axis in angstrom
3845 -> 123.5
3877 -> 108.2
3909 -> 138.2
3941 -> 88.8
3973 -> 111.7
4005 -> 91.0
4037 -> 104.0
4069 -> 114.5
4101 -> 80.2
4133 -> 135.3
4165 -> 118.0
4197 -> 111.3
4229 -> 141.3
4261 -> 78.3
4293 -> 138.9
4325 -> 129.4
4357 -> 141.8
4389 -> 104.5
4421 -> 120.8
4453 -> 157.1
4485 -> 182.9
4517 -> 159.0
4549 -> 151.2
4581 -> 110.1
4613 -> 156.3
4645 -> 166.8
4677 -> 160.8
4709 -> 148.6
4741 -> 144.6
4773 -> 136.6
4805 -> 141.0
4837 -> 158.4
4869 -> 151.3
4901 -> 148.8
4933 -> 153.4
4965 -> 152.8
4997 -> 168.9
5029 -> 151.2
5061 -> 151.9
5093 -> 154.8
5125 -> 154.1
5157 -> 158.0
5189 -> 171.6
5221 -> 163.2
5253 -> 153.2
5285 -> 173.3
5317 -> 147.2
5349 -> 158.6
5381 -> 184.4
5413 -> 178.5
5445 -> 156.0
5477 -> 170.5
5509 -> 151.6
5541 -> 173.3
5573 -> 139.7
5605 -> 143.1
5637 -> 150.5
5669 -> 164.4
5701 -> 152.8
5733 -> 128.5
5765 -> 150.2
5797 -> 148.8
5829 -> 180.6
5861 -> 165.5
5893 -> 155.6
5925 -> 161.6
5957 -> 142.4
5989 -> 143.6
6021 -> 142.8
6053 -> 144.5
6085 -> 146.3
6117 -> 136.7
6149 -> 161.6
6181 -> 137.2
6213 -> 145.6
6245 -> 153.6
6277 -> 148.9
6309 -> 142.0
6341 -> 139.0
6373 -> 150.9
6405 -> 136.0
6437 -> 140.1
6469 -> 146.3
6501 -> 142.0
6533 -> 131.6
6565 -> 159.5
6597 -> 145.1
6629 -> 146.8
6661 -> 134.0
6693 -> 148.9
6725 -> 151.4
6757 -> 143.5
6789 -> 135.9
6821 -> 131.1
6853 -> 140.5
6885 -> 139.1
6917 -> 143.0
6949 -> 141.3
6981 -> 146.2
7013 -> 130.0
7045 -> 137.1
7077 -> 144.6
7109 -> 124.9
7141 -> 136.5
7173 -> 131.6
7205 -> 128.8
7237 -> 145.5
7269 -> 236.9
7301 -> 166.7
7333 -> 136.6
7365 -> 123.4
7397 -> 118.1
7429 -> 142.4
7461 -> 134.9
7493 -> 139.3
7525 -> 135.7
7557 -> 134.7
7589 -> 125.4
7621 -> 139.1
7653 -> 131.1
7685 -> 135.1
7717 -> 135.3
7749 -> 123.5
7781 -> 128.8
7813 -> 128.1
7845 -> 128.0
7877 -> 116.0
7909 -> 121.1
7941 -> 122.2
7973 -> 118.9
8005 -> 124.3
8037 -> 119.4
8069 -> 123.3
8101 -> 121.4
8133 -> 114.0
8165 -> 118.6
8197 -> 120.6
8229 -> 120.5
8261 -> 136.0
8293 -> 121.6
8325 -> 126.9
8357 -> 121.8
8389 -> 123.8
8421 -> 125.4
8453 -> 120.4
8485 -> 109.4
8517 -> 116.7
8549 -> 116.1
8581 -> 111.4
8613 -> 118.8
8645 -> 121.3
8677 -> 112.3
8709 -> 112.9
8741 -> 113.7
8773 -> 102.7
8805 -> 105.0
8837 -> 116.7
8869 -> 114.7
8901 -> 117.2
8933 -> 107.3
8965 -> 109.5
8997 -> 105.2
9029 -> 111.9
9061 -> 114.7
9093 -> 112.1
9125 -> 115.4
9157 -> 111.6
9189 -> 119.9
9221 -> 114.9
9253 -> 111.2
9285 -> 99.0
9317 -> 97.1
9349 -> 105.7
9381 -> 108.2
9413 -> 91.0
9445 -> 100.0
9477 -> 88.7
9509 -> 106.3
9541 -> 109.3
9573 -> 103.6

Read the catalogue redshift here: 0.107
